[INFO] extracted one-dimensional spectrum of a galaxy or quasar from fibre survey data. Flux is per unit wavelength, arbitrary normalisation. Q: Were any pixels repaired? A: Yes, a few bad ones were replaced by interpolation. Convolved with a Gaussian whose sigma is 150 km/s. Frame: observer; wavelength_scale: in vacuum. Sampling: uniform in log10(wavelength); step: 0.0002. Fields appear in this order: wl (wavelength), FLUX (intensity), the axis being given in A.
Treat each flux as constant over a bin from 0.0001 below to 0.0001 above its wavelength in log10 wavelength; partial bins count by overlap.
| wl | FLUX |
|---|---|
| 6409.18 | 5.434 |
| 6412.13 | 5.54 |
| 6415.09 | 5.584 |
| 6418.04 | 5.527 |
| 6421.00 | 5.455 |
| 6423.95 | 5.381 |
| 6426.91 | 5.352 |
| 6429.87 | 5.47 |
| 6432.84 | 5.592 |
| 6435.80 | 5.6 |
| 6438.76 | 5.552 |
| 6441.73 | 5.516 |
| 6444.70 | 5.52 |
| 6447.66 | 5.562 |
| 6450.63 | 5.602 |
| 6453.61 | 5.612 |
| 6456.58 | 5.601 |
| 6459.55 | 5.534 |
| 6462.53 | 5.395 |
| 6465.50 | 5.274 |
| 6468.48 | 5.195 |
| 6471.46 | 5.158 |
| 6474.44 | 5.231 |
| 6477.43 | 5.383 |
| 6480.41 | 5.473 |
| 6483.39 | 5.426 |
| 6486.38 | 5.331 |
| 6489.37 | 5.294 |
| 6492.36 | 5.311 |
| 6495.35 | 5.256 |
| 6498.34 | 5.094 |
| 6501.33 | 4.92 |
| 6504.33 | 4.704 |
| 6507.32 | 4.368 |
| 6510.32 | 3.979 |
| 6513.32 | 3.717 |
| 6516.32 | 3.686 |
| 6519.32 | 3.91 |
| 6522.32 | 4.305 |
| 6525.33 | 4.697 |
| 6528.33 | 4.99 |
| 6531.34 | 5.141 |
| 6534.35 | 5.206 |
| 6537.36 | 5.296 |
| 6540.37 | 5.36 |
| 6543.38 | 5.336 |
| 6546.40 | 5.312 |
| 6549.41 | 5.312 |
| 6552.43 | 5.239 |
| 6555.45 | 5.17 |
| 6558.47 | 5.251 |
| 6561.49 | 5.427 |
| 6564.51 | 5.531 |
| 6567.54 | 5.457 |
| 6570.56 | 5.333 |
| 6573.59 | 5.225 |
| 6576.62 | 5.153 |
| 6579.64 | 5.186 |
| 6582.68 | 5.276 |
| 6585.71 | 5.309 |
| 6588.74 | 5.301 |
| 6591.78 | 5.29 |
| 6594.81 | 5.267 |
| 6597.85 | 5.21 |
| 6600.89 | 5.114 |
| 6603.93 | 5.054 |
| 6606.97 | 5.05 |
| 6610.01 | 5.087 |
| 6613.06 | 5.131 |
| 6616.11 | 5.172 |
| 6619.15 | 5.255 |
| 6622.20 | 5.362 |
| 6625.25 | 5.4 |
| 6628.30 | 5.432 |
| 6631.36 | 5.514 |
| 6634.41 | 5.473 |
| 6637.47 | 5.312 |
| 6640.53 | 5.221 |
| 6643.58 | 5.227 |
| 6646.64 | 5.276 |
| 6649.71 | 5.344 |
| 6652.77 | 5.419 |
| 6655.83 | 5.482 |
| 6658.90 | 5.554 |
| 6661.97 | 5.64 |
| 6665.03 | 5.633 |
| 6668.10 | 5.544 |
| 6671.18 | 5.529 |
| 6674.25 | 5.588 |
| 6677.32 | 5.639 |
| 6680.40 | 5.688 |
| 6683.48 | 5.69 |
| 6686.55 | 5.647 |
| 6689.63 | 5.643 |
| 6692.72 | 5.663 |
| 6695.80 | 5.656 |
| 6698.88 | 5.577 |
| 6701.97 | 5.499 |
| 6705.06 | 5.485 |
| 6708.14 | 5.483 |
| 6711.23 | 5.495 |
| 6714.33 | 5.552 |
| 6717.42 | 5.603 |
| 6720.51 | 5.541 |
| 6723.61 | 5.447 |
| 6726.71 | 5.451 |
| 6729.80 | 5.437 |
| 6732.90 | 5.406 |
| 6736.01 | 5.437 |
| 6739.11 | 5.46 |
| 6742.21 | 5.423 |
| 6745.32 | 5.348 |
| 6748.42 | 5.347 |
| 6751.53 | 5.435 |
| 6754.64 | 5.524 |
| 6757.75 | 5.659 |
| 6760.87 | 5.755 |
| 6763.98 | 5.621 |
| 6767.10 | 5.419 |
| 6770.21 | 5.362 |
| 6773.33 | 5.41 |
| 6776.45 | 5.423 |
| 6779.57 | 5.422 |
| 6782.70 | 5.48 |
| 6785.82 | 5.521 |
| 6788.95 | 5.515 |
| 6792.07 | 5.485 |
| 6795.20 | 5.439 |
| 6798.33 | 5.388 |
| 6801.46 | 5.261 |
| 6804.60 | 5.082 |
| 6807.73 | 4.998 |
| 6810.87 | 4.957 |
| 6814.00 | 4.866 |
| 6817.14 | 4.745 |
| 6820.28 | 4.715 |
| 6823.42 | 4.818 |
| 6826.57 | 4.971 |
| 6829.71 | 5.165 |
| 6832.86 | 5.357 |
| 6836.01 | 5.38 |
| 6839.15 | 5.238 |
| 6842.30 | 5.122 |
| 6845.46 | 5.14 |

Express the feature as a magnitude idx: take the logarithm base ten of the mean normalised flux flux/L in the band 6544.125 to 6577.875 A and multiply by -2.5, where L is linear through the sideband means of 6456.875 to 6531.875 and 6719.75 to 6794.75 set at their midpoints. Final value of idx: -0.05 mag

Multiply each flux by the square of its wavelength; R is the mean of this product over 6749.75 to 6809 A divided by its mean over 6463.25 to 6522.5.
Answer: 1.2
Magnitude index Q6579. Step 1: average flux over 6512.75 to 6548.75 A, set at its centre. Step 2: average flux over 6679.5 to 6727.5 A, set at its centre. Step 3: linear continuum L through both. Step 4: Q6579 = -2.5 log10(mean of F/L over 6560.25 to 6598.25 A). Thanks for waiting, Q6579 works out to -0.063 mag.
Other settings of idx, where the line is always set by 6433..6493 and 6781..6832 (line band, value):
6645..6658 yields -0.022 mag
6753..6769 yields -0.081 mag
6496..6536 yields 0.187 mag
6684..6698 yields -0.081 mag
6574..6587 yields 0.022 mag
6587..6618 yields 0.031 mag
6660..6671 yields -0.065 mag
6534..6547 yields 0.012 mag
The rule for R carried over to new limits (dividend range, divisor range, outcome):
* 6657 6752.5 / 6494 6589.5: 1.17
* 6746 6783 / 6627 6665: 1.05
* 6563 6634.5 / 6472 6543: 1.11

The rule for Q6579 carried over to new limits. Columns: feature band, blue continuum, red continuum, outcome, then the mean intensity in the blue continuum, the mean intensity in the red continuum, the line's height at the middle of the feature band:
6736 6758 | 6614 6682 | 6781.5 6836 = -0.04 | 5.44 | 5.17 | 5.27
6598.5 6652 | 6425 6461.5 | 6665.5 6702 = 0.07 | 5.54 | 5.62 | 5.6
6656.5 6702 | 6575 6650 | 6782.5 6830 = -0.08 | 5.26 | 5.14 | 5.22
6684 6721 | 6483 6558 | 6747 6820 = -0.08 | 4.89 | 5.34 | 5.2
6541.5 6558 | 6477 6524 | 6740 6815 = -0.09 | 4.74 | 5.39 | 4.86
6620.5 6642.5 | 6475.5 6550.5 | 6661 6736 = -0.01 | 4.91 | 5.56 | 5.33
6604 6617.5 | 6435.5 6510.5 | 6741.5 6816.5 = 0.05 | 5.28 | 5.37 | 5.32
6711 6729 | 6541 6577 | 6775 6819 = -0.05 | 5.32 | 5.25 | 5.27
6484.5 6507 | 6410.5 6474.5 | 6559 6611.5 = 0.06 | 5.47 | 5.25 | 5.39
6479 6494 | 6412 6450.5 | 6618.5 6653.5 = 0.02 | 5.51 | 5.35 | 5.47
